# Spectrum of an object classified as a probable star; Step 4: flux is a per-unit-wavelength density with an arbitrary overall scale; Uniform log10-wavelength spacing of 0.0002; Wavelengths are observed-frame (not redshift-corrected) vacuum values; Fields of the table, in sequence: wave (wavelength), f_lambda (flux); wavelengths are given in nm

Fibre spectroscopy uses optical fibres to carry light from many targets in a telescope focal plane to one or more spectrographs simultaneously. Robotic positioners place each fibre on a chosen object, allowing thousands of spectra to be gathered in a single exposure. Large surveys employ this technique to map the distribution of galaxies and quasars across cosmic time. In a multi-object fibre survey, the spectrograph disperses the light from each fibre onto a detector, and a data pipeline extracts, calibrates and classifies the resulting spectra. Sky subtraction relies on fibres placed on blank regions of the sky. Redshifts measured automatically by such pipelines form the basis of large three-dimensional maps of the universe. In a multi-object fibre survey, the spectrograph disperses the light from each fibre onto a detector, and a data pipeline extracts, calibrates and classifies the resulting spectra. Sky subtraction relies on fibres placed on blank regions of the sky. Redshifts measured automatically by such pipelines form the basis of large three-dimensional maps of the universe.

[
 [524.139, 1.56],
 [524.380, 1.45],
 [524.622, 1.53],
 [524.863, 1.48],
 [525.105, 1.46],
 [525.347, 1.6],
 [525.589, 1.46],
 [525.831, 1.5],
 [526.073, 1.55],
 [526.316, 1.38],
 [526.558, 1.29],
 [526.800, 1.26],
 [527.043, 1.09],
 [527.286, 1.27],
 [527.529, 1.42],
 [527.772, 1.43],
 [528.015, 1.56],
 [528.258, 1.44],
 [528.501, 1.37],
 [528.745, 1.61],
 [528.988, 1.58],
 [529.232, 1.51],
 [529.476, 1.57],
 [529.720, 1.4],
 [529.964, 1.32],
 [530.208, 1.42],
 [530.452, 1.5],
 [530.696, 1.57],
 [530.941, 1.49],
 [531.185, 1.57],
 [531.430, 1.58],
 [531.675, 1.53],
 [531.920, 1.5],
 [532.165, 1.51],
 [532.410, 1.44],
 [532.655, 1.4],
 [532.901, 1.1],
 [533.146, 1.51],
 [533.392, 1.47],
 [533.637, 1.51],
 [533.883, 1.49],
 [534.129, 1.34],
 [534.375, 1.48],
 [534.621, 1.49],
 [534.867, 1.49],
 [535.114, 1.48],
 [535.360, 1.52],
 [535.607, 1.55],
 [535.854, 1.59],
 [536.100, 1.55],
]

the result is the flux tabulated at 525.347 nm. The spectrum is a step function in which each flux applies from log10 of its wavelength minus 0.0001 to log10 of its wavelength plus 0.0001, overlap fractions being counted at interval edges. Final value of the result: 1.6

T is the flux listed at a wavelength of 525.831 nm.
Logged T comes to 1.5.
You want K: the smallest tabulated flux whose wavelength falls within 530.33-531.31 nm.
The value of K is 1.49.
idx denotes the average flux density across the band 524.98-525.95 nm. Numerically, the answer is 1.5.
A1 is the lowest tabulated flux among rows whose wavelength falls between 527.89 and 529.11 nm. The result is 1.37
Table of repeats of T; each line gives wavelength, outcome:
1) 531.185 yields 1.57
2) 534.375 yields 1.48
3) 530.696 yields 1.57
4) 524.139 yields 1.56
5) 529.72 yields 1.4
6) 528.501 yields 1.37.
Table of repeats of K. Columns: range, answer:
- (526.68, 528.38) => 1.09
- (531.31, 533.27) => 1.1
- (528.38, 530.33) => 1.32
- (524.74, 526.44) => 1.38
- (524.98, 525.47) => 1.46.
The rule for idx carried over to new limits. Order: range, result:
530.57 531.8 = 1.55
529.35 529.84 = 1.48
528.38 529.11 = 1.52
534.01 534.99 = 1.45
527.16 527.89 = 1.37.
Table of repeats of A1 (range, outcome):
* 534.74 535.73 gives 1.48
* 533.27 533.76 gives 1.47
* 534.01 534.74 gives 1.34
